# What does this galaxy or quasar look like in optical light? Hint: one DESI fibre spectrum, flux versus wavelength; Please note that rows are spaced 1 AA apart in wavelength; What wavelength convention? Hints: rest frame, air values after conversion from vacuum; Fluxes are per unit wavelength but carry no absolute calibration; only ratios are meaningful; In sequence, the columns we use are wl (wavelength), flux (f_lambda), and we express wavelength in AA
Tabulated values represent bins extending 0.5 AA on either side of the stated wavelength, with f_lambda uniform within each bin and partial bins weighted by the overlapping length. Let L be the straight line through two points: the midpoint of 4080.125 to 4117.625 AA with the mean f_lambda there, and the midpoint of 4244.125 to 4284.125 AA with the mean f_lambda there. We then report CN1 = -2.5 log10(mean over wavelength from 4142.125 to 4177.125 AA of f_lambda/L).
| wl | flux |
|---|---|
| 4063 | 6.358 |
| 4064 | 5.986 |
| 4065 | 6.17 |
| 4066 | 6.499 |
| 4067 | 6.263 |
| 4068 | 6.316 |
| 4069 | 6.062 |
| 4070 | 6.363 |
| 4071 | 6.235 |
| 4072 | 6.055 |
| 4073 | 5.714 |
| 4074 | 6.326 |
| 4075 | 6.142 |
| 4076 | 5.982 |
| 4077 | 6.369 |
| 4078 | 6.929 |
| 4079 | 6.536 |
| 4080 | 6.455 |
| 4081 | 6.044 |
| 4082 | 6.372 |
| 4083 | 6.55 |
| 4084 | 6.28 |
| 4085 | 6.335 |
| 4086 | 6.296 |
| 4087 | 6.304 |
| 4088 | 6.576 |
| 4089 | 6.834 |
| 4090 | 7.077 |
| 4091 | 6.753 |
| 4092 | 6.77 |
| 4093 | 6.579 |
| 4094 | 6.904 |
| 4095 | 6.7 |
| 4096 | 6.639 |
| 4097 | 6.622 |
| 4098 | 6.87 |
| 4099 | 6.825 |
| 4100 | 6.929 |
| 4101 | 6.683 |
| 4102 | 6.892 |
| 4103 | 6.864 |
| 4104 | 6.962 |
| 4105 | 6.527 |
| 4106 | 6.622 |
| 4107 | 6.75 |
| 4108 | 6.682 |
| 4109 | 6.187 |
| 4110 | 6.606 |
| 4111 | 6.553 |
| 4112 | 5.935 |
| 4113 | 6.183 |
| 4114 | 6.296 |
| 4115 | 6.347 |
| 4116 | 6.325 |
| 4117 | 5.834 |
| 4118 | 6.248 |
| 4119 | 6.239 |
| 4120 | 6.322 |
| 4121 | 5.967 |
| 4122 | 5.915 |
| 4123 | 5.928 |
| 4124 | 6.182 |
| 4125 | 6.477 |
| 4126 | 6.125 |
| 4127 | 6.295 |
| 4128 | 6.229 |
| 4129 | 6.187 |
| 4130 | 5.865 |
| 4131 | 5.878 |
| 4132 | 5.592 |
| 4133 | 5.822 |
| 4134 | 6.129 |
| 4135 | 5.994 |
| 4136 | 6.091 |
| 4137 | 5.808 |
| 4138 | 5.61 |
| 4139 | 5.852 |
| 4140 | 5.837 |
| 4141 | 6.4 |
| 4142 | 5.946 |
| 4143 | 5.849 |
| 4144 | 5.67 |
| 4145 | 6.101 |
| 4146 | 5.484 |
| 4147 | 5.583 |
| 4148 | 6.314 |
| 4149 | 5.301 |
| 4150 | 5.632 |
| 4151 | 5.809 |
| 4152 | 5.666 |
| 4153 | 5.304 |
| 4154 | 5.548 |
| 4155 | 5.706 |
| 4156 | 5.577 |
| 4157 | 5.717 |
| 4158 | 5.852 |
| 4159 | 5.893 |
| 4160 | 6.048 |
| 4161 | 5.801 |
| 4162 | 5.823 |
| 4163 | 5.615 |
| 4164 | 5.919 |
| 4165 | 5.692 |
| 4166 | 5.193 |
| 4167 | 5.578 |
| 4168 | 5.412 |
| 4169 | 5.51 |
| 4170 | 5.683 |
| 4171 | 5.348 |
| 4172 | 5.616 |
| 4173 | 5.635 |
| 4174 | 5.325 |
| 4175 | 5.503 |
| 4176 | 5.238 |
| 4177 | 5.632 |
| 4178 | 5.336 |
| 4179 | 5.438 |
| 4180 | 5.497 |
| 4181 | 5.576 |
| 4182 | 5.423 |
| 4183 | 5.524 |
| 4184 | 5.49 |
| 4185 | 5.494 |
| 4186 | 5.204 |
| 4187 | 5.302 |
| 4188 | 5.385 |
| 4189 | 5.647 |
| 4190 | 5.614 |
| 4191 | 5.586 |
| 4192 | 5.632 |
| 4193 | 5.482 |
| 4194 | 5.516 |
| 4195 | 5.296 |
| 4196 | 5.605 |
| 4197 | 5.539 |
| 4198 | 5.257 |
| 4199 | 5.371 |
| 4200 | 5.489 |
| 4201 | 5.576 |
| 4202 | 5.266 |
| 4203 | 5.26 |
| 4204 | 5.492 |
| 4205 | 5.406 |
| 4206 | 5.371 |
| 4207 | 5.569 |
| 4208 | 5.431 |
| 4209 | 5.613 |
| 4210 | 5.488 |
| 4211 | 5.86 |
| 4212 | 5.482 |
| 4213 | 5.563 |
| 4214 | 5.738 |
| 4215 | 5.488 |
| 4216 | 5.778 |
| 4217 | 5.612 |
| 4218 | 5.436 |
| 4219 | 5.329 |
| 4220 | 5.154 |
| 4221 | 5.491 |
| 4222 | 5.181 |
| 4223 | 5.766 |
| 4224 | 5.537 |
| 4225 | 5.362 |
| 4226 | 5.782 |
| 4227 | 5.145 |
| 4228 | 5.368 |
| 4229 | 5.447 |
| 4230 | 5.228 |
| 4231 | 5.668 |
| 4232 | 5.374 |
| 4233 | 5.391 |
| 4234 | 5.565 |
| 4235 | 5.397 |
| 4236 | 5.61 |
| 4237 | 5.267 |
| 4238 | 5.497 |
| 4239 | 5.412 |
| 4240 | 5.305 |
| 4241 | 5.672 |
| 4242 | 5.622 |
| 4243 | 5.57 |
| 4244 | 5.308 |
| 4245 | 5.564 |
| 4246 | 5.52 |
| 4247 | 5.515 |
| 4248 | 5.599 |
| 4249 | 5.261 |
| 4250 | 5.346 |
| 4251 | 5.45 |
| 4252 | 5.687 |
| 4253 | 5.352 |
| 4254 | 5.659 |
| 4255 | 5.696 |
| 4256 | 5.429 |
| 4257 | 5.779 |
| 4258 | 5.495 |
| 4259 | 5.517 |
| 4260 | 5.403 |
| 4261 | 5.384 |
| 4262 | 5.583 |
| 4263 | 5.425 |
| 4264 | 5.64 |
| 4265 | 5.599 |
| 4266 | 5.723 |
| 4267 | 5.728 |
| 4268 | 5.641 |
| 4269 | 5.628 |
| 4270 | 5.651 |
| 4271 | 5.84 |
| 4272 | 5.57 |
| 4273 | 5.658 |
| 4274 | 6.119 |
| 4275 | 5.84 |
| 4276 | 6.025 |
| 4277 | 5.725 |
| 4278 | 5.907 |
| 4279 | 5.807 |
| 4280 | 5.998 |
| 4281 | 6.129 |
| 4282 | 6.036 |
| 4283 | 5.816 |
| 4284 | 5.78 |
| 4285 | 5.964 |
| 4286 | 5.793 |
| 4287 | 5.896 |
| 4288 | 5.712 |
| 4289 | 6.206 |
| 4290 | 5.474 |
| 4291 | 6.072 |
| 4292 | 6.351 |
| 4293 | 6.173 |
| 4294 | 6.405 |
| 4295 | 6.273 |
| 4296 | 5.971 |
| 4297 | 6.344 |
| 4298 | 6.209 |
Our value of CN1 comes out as 0.11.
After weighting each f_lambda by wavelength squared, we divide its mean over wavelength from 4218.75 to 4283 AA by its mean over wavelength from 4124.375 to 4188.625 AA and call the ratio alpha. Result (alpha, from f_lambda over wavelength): 1.02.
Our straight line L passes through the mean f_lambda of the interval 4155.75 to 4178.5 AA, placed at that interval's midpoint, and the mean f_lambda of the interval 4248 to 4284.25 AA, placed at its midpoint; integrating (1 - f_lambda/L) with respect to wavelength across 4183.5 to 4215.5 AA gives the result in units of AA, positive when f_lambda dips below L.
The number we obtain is 0.8 AA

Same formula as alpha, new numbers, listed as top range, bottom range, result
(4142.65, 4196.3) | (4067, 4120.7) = 0.90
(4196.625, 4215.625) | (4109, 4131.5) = 0.93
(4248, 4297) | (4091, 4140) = 0.98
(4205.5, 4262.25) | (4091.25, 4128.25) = 0.90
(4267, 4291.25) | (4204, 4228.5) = 1.09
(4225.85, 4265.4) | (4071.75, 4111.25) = 0.90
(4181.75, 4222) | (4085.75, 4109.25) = 0.86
